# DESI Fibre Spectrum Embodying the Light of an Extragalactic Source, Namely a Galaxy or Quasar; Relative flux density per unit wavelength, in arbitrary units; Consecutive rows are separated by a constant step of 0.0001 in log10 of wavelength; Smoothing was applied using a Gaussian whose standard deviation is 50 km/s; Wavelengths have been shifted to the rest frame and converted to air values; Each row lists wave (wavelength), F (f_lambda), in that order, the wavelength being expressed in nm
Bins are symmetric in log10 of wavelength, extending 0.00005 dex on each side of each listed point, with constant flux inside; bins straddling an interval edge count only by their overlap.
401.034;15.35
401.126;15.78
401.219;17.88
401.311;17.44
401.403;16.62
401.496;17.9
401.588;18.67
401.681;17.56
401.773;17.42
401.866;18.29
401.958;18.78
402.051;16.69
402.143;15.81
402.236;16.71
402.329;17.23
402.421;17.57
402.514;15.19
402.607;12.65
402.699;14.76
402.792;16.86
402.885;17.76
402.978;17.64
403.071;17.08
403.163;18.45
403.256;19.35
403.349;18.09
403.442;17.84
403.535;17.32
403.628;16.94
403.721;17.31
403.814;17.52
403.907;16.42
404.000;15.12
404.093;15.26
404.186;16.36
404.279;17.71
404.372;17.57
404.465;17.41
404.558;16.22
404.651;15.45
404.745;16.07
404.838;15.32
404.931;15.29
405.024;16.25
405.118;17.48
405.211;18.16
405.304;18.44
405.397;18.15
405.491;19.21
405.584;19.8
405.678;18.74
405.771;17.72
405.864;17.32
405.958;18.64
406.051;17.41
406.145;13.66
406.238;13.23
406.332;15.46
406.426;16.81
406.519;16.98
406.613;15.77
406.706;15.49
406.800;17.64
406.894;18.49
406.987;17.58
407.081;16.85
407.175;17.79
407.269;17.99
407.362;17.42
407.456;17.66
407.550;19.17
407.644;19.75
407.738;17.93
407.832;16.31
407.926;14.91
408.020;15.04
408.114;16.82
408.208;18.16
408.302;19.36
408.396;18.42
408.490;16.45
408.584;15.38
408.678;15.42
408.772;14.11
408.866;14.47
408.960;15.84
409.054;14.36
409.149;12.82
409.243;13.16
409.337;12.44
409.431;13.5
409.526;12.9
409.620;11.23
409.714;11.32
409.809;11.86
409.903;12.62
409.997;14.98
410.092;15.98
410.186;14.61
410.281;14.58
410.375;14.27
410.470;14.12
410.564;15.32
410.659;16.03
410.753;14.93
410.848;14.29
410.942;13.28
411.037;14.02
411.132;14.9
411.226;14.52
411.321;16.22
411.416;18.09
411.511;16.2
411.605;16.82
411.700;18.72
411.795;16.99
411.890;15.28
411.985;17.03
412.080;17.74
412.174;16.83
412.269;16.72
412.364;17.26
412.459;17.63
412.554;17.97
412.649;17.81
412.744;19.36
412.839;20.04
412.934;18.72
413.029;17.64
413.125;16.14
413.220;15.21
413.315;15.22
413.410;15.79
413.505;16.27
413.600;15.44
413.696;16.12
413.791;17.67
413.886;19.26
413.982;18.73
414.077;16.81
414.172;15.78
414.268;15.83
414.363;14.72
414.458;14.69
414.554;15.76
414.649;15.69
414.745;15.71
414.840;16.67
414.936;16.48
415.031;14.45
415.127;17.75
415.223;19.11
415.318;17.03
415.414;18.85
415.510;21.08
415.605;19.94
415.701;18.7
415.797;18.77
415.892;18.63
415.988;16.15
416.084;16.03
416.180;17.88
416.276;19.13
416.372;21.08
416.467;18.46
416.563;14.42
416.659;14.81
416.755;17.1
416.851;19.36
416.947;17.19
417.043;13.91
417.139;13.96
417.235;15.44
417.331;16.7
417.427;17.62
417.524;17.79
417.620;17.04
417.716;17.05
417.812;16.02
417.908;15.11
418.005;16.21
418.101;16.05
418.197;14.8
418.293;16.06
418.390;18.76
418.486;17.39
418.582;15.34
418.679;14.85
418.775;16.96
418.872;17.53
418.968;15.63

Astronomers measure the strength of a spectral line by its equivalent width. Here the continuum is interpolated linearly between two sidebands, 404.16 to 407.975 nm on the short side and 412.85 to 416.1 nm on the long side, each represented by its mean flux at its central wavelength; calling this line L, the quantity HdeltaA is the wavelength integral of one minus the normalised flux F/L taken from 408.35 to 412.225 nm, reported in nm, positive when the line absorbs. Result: 0.48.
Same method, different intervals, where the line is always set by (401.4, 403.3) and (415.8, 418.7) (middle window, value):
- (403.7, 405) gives 0.05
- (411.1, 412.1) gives 0.02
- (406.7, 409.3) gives 0.06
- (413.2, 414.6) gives 0.05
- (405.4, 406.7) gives 0.00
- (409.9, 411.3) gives 0.19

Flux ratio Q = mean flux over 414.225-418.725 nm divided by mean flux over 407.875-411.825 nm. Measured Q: 1.1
